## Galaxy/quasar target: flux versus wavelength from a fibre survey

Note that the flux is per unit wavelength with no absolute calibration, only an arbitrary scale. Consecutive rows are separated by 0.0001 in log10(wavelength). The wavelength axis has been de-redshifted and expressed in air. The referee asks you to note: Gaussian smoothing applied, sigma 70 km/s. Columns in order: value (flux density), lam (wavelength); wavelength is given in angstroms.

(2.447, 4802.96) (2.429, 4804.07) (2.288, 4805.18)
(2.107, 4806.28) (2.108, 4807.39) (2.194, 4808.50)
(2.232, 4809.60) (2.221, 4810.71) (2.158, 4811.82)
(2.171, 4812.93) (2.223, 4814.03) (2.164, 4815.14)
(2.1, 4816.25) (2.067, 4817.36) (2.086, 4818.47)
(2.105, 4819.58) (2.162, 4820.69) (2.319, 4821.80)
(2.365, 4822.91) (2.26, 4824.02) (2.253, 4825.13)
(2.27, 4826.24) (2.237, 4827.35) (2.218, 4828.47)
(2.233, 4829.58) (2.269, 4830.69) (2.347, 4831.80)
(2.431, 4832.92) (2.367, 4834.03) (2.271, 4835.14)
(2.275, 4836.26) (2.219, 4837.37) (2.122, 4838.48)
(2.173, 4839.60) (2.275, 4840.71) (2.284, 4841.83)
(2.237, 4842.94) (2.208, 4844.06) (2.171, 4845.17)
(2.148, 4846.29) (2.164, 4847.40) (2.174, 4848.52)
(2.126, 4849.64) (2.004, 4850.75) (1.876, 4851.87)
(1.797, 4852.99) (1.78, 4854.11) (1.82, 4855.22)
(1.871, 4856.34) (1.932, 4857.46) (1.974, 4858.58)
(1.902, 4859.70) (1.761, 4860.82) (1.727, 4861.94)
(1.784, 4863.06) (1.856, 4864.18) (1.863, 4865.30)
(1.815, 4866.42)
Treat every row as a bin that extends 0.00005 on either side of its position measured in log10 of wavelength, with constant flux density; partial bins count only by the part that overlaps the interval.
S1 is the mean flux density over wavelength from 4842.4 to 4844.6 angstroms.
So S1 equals 2.22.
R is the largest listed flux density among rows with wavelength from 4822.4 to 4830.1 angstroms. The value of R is 2.365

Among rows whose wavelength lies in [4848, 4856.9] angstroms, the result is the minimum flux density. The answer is 1.78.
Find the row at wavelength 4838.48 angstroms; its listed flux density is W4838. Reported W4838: 2.122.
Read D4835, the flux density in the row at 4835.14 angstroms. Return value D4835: 2.271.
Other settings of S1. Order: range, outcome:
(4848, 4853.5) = 2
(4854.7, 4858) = 1.87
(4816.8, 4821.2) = 2.1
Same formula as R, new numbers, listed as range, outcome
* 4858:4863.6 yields 1.974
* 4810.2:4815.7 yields 2.223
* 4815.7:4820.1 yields 2.105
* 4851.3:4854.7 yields 1.876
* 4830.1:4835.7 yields 2.431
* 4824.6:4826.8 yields 2.27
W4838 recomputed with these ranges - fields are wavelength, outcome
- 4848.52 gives 2.174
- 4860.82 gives 1.761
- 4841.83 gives 2.284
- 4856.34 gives 1.871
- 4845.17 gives 2.171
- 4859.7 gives 1.902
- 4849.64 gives 2.126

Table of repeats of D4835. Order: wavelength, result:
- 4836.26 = 2.275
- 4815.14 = 2.164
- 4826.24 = 2.27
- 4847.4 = 2.164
